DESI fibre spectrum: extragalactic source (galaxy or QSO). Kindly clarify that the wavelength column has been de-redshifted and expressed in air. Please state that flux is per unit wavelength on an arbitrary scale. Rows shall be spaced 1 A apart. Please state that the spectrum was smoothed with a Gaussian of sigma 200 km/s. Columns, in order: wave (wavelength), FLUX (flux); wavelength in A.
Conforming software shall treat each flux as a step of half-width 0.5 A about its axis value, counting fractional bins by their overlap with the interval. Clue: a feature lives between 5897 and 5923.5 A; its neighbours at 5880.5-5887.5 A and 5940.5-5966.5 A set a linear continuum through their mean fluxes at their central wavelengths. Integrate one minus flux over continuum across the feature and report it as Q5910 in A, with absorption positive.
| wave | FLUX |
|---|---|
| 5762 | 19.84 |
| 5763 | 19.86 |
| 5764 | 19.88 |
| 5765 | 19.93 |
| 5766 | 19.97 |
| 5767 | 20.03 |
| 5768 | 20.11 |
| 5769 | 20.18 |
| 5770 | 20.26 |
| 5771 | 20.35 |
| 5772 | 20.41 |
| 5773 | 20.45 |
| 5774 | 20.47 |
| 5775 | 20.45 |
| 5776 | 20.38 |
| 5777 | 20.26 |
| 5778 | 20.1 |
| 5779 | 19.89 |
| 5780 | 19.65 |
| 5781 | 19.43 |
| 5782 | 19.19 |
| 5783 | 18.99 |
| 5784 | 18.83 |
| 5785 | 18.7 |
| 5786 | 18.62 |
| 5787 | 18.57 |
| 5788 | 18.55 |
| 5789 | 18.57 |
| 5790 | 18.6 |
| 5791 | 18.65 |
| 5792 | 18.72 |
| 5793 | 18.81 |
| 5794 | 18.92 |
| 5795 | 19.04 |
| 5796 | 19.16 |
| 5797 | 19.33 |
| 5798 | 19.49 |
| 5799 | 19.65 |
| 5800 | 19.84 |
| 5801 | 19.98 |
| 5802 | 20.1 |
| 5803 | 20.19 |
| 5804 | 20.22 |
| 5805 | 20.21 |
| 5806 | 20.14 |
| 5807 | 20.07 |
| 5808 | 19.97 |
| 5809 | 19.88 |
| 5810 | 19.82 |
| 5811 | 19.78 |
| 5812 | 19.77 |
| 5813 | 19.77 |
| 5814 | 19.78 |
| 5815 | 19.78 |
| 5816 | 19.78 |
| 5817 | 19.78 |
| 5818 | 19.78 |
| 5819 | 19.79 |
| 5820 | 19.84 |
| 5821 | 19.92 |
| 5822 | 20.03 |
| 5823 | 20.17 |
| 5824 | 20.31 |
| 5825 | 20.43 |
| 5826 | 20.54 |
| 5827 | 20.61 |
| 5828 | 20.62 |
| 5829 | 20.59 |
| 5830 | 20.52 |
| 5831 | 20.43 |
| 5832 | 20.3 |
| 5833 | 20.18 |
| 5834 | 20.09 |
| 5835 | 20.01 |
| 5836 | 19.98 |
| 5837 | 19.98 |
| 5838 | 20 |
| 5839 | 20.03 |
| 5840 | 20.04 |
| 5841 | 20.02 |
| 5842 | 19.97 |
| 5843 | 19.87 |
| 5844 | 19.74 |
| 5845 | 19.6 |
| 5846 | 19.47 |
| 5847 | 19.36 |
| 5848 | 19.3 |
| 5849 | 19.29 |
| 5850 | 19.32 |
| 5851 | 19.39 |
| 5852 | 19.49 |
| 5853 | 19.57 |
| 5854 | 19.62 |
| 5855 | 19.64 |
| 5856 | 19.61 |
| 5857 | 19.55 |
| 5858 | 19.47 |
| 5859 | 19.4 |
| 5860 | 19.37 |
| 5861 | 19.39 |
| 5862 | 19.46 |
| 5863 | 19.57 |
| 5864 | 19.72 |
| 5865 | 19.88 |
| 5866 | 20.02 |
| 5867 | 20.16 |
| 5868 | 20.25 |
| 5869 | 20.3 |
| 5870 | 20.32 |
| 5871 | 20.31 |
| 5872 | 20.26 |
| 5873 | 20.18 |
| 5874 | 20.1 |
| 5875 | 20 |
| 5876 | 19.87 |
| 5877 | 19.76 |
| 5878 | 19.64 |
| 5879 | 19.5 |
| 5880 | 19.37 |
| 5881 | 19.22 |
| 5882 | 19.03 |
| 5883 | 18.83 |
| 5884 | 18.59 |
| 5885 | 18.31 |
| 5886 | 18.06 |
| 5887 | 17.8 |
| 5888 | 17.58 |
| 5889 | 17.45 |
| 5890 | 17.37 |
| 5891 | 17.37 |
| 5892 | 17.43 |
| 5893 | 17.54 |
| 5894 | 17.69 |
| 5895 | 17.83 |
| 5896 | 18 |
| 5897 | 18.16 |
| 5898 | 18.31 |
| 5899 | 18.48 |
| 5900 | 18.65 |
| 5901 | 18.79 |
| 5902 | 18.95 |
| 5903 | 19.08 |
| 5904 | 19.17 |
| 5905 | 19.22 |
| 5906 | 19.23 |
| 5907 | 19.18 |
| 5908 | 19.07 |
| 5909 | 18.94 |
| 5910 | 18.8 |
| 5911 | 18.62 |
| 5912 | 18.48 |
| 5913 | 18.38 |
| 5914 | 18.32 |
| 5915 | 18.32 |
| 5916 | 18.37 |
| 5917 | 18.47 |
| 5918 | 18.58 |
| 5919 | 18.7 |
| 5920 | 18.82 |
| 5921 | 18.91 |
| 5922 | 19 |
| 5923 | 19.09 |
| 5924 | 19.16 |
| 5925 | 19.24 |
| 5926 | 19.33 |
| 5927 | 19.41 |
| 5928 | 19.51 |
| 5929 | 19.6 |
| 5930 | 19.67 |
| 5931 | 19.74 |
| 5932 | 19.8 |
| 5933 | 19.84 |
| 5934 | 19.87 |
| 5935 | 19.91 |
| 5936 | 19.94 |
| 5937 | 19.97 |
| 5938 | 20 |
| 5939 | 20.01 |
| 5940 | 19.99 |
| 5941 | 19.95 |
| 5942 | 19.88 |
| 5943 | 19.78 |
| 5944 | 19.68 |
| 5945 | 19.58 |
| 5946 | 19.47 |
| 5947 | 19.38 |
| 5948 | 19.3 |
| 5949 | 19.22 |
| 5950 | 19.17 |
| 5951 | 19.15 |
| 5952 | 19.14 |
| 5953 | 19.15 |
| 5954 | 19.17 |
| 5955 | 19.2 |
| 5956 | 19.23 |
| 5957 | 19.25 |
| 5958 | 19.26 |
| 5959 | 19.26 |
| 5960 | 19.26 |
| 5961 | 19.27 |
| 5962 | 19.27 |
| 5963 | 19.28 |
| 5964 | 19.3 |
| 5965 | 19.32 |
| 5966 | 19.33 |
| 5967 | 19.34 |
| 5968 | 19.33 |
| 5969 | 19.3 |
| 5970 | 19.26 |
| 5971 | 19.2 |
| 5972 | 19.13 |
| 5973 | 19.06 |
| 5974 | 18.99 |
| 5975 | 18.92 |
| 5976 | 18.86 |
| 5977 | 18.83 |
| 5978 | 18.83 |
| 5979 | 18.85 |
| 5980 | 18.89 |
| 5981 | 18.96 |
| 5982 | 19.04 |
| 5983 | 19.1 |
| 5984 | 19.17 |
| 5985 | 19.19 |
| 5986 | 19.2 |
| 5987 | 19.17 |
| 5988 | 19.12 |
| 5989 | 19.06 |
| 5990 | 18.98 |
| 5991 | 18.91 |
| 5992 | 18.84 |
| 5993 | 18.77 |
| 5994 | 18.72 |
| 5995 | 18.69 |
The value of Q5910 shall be 0.1 A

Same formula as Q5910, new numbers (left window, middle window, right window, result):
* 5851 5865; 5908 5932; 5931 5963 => 0.7 A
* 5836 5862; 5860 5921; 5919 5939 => 2.0 A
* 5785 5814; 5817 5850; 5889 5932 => -1.4 A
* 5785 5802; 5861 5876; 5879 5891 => -1.3 A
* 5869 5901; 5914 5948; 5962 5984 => -0.8 A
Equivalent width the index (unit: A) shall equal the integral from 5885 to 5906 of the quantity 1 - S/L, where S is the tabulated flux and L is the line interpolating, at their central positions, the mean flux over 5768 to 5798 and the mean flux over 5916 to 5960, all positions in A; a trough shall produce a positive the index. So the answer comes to 1.3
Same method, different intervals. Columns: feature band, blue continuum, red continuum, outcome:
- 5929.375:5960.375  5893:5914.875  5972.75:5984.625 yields -1.3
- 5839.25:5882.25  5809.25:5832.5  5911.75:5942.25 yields 0.2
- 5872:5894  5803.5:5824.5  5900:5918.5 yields 0.4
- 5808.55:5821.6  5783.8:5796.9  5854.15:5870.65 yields -0.5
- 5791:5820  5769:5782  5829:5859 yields 0.4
